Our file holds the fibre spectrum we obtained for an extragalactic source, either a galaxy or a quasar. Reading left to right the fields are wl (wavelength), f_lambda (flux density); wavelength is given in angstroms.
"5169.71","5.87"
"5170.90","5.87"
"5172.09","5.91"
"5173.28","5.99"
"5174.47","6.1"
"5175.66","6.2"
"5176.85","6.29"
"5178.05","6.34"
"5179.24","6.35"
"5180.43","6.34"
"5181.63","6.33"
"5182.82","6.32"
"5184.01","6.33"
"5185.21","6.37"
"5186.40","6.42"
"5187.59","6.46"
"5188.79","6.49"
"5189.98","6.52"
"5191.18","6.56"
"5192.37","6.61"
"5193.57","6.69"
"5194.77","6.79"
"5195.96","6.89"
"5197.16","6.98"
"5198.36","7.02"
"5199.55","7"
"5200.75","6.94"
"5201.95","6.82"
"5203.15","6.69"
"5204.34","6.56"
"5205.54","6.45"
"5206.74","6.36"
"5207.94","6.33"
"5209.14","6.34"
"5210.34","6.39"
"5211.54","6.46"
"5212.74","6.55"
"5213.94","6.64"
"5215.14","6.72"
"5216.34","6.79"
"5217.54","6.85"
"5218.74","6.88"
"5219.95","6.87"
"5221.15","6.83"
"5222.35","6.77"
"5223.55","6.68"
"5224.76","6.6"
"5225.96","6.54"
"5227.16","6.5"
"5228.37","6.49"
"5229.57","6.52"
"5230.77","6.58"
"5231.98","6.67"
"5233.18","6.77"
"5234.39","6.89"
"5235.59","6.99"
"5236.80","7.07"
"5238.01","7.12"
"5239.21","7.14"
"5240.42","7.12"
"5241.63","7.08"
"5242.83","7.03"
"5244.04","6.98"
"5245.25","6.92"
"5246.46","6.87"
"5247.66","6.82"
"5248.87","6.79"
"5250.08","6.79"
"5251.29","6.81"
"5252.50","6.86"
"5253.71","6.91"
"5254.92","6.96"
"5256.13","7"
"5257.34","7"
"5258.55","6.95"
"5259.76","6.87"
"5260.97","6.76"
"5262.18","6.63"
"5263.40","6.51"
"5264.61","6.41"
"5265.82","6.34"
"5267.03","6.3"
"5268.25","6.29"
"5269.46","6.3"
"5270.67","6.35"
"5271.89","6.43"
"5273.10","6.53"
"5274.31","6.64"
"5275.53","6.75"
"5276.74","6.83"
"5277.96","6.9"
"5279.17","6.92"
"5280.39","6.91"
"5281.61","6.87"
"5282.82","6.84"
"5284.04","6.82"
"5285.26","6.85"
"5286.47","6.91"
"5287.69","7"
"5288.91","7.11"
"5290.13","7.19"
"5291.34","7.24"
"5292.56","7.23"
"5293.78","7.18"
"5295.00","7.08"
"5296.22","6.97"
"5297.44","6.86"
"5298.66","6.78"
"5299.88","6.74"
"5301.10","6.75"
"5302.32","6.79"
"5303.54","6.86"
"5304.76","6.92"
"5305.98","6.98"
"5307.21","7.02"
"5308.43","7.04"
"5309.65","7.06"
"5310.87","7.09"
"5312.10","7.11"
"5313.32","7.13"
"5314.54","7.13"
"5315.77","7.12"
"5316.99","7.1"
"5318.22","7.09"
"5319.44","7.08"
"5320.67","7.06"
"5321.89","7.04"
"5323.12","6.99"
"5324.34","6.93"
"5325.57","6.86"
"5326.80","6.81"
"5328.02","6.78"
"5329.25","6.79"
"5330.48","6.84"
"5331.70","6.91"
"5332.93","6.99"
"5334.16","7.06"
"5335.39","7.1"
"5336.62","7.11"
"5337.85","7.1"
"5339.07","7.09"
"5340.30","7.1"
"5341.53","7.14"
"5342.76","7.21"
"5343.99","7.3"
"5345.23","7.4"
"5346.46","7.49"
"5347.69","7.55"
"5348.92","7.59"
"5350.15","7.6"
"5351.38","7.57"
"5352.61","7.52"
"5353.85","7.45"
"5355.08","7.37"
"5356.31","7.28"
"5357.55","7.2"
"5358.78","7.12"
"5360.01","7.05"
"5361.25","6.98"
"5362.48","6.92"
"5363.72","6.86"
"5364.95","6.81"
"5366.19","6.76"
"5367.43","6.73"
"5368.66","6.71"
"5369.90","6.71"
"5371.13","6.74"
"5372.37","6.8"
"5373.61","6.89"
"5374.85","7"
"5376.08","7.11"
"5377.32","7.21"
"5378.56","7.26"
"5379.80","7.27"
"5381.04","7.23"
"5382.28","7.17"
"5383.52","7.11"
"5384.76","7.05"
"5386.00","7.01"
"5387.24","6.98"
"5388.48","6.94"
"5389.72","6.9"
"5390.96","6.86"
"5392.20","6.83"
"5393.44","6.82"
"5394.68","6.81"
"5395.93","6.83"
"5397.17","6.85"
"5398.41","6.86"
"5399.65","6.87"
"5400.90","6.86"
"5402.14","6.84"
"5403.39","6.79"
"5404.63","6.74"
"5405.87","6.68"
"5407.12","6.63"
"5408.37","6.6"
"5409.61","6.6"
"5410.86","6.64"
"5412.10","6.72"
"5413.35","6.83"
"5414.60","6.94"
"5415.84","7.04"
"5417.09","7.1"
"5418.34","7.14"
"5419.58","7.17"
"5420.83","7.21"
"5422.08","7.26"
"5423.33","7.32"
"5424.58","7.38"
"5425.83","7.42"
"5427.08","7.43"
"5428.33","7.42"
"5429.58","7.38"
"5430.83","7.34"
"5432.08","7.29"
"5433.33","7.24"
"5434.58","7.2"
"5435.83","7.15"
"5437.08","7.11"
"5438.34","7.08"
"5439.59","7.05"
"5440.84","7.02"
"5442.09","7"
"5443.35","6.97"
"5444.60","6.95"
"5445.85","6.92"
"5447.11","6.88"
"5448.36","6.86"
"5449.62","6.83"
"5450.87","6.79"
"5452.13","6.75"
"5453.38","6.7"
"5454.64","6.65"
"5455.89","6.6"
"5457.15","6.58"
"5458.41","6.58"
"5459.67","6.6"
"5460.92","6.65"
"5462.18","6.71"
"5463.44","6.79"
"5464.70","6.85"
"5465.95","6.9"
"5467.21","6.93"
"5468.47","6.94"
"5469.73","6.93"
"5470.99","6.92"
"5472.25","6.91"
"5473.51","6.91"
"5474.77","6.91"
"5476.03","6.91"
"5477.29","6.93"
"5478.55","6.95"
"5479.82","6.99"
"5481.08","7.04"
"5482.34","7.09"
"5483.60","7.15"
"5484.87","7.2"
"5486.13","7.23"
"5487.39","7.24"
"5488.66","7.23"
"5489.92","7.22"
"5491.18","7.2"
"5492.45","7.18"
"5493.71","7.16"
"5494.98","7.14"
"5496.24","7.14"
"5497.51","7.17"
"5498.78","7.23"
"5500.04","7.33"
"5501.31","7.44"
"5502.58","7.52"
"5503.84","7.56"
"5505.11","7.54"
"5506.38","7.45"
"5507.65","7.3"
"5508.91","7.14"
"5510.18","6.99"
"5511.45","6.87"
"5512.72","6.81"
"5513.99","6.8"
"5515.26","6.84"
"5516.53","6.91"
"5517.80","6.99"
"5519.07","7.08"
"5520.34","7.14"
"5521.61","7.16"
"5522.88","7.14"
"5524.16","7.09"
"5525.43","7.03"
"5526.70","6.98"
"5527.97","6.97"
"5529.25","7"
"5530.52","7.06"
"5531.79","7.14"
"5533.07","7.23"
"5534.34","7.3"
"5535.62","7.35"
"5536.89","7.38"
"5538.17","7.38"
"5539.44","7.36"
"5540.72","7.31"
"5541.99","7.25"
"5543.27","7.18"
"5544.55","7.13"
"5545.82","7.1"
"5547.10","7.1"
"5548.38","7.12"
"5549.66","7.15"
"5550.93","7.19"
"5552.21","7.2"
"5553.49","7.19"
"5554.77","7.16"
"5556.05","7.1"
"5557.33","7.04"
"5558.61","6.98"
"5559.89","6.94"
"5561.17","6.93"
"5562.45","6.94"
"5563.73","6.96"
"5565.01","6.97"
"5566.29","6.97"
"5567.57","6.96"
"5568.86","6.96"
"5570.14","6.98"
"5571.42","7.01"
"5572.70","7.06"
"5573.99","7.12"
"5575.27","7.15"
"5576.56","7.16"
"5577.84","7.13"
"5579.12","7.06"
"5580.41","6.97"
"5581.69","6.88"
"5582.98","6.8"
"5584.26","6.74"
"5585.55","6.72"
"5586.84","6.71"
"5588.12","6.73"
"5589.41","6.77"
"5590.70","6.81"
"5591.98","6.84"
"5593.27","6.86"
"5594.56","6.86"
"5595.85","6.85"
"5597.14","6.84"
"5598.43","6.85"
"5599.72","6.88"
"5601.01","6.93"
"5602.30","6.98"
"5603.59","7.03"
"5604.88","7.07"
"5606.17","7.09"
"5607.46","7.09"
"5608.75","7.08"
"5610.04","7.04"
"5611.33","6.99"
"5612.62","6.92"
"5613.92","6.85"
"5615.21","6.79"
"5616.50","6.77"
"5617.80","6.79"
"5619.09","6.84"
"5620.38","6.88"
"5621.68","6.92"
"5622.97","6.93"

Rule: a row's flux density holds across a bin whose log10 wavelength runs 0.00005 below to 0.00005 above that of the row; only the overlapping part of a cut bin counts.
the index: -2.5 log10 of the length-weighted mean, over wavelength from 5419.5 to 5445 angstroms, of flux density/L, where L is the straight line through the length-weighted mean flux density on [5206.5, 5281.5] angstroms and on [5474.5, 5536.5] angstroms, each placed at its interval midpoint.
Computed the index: -0.03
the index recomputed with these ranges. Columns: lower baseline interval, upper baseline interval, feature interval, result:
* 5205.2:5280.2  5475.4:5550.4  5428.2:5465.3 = 0.02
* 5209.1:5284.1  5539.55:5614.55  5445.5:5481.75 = 0.01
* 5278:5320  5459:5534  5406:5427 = 0.01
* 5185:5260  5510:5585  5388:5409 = 0.02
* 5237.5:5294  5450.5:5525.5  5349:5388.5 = -0.03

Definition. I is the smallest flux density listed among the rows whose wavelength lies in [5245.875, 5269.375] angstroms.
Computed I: 6.29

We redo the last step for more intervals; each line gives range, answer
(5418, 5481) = 6.58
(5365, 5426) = 6.6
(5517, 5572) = 6.93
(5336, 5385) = 6.71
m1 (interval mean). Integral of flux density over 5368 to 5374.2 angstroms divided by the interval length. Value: 6.77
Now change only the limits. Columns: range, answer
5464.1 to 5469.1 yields 6.91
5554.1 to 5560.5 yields 7.04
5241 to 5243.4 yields 7.07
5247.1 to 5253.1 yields 6.81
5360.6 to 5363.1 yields 6.94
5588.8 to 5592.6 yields 6.82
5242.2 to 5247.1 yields 6.96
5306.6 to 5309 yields 7.04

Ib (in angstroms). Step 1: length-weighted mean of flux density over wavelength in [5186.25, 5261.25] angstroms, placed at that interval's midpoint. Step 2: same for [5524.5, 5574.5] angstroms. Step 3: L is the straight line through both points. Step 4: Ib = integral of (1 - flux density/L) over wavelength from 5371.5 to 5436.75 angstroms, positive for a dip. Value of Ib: -0.6 angstroms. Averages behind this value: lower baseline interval 6.76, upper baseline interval 7.11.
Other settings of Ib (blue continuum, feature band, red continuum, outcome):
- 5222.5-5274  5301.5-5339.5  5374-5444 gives -0.70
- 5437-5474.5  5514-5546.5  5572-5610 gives -1.13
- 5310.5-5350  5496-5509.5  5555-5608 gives -0.69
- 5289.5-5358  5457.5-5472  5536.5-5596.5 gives 0.53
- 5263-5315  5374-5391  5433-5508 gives -0.37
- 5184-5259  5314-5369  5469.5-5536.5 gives -1.60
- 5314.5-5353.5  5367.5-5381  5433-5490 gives 0.20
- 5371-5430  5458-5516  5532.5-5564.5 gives 0.26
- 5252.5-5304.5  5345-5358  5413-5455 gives -0.99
